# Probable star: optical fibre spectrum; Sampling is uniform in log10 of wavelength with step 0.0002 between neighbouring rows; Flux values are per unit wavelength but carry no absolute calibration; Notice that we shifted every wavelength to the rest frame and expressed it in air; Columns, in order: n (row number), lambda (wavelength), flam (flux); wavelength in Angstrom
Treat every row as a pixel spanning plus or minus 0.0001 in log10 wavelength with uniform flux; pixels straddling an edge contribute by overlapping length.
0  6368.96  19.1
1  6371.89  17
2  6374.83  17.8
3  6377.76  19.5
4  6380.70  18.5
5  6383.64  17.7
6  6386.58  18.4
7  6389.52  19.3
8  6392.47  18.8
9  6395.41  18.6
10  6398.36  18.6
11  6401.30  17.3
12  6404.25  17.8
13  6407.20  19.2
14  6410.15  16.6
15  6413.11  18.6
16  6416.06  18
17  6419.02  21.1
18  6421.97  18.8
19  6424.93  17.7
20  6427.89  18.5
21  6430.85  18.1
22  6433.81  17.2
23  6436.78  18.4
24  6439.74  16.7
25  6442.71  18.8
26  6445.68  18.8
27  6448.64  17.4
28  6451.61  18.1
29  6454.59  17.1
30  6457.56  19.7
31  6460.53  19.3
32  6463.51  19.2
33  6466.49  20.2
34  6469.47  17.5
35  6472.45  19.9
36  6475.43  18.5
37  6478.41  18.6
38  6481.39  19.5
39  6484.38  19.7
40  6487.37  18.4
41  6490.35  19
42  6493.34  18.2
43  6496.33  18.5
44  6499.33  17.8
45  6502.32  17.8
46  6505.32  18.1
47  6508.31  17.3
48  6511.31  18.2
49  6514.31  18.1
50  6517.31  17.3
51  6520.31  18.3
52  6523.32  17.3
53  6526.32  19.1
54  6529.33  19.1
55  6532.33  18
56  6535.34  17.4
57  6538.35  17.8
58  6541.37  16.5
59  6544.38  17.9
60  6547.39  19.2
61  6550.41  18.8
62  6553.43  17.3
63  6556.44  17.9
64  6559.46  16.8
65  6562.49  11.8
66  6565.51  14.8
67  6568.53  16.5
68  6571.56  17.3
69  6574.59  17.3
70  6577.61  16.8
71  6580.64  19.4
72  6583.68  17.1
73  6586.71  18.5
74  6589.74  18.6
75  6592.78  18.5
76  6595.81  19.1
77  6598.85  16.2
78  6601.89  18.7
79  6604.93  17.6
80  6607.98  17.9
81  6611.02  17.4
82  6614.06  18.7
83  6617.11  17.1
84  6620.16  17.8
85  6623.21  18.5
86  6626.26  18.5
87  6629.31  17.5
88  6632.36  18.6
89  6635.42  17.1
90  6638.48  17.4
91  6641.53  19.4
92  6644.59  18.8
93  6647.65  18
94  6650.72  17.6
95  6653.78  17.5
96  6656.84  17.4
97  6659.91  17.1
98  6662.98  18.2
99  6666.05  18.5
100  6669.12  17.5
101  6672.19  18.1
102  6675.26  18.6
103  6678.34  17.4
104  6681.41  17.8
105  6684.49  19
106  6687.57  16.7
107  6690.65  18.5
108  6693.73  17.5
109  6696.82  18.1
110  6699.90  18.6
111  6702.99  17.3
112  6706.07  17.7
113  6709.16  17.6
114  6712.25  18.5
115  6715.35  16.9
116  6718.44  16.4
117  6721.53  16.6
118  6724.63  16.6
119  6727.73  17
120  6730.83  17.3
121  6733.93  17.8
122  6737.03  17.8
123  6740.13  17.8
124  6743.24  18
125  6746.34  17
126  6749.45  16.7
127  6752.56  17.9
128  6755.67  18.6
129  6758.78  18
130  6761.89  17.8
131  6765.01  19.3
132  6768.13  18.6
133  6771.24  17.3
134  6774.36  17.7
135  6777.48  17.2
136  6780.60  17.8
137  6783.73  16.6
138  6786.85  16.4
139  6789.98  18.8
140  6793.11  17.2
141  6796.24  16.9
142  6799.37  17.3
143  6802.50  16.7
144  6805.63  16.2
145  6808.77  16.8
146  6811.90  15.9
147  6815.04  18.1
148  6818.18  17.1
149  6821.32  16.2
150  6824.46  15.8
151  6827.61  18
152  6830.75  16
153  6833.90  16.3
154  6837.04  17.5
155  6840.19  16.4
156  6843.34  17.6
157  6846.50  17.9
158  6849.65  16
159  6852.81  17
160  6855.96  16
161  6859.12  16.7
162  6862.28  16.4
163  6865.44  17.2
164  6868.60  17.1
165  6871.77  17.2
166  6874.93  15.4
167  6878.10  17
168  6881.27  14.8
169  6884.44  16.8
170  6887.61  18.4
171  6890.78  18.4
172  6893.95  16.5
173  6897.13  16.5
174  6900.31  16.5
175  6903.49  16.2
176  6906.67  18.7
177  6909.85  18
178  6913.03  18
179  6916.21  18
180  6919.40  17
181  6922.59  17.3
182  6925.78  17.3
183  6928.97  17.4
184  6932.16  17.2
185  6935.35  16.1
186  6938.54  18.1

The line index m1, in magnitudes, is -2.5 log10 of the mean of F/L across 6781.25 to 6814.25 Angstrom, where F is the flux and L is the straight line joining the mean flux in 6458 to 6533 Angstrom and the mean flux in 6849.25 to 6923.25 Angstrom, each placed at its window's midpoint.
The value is 0.03 mag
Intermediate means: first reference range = 18.5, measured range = 16.9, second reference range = 17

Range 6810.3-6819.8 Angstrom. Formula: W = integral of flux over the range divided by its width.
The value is 17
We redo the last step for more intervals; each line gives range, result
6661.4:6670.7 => 18.1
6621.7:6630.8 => 18.2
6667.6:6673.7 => 17.8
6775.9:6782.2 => 17.5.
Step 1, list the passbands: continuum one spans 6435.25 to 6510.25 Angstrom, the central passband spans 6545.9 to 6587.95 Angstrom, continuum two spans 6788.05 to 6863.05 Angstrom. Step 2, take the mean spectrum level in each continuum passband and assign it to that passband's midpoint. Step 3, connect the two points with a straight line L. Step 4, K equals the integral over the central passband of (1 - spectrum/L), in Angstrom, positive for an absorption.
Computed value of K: 2.2 Angstrom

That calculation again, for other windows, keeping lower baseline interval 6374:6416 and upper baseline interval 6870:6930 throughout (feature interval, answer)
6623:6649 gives -0.6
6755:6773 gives -0.8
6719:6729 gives 0.5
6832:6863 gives 0.8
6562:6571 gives 1.5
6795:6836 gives 1.4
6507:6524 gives 0.3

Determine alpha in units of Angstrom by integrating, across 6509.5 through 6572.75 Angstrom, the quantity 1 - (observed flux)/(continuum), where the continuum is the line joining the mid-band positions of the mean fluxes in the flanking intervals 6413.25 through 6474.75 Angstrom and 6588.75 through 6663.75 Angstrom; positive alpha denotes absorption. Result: 2.9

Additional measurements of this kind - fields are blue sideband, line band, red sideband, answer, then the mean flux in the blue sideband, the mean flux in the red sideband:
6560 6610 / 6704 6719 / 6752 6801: 0.1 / 17.2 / 17.7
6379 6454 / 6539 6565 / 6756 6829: 1.4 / 18.3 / 17.3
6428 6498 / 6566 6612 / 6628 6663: 0.9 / 18.6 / 17.9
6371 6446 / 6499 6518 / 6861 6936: 0.2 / 18.3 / 17.1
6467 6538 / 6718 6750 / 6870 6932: 0.8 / 18.3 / 17.1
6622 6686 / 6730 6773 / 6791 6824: -1.5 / 18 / 16.8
